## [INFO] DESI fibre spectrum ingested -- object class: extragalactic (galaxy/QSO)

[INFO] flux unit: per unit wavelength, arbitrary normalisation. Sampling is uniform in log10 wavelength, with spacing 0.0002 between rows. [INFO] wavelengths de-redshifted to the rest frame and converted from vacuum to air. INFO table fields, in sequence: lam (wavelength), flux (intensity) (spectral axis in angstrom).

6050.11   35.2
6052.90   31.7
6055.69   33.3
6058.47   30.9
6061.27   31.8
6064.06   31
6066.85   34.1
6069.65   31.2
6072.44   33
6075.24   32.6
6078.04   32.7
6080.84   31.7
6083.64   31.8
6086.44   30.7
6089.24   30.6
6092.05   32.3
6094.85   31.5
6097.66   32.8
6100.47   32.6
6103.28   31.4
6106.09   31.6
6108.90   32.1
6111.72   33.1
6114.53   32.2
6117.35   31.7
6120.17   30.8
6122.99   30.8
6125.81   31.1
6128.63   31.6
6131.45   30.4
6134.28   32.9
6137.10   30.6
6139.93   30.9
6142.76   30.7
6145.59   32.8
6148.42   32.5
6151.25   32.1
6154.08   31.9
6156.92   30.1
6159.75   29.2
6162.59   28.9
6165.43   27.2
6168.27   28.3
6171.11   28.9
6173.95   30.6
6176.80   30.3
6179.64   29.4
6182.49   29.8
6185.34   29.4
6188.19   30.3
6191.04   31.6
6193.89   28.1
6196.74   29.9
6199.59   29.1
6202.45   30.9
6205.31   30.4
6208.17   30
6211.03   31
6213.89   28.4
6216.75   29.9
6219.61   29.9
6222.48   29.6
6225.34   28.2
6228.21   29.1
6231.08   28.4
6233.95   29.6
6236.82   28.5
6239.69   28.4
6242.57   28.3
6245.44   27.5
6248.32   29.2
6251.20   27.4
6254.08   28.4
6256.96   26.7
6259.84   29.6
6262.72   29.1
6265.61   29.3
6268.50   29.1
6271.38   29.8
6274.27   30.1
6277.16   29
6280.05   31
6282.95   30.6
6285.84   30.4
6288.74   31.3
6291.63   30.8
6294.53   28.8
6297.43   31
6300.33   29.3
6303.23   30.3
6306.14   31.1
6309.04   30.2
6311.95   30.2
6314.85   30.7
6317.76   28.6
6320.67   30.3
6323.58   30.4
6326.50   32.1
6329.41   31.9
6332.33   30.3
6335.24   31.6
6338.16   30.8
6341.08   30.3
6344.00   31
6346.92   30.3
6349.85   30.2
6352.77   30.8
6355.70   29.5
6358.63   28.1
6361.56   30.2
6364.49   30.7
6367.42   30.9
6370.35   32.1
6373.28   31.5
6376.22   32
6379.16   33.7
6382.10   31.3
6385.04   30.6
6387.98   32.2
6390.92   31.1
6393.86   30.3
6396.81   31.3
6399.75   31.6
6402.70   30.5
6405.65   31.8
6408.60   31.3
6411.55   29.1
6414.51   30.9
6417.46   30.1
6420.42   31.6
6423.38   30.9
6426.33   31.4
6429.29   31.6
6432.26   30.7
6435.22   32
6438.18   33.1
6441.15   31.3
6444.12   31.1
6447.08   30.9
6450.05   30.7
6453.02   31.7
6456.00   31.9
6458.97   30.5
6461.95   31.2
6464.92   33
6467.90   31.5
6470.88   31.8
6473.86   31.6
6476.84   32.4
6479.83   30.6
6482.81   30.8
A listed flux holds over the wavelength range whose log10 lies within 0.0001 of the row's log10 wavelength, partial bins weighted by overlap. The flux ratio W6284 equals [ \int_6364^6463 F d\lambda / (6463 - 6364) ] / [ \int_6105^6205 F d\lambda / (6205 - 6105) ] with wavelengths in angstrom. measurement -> 1.02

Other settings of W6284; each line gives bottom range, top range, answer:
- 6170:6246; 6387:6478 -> 1.06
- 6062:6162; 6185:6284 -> 0.93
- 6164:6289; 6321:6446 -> 1.06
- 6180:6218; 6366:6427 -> 1.05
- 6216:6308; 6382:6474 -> 1.06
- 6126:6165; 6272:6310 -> 0.98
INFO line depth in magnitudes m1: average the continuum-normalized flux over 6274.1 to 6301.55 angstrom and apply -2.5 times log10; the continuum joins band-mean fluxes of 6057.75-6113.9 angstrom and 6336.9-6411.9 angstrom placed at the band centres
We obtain 0.035 mag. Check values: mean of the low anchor 32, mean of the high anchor 30.9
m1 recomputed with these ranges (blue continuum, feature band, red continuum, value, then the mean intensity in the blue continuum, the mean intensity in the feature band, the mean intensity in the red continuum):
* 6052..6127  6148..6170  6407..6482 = 0.066 mag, 31.9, 29.9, 31.3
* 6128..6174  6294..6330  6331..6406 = 0.016 mag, 30.5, 30.4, 30.9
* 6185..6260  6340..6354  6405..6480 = -0.005 mag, 29.2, 30.5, 31.3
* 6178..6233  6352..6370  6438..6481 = 0.024 mag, 29.7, 30.1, 31.5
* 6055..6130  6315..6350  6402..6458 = 0.025 mag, 31.9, 30.7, 31.2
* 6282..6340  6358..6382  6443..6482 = -0.013 mag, 30.5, 31.3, 31.4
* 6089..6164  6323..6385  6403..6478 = 0.015 mag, 31.5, 30.9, 31.3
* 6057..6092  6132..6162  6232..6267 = -0.028 mag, 31.9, 31.3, 28.5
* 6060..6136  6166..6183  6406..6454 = 0.081 mag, 31.9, 29.4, 31.2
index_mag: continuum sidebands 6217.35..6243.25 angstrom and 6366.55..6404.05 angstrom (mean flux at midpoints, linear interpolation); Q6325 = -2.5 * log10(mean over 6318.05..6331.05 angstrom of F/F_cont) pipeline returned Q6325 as -0.02 mag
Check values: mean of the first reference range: 28.9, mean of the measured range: 30.9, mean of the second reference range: 31.5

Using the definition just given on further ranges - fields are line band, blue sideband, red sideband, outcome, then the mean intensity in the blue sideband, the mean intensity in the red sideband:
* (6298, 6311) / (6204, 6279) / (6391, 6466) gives -0.02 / 29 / 31.2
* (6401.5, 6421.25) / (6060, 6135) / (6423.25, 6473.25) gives 0.03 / 31.8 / 31.5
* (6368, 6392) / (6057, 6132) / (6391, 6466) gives -0.02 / 31.8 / 31.2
